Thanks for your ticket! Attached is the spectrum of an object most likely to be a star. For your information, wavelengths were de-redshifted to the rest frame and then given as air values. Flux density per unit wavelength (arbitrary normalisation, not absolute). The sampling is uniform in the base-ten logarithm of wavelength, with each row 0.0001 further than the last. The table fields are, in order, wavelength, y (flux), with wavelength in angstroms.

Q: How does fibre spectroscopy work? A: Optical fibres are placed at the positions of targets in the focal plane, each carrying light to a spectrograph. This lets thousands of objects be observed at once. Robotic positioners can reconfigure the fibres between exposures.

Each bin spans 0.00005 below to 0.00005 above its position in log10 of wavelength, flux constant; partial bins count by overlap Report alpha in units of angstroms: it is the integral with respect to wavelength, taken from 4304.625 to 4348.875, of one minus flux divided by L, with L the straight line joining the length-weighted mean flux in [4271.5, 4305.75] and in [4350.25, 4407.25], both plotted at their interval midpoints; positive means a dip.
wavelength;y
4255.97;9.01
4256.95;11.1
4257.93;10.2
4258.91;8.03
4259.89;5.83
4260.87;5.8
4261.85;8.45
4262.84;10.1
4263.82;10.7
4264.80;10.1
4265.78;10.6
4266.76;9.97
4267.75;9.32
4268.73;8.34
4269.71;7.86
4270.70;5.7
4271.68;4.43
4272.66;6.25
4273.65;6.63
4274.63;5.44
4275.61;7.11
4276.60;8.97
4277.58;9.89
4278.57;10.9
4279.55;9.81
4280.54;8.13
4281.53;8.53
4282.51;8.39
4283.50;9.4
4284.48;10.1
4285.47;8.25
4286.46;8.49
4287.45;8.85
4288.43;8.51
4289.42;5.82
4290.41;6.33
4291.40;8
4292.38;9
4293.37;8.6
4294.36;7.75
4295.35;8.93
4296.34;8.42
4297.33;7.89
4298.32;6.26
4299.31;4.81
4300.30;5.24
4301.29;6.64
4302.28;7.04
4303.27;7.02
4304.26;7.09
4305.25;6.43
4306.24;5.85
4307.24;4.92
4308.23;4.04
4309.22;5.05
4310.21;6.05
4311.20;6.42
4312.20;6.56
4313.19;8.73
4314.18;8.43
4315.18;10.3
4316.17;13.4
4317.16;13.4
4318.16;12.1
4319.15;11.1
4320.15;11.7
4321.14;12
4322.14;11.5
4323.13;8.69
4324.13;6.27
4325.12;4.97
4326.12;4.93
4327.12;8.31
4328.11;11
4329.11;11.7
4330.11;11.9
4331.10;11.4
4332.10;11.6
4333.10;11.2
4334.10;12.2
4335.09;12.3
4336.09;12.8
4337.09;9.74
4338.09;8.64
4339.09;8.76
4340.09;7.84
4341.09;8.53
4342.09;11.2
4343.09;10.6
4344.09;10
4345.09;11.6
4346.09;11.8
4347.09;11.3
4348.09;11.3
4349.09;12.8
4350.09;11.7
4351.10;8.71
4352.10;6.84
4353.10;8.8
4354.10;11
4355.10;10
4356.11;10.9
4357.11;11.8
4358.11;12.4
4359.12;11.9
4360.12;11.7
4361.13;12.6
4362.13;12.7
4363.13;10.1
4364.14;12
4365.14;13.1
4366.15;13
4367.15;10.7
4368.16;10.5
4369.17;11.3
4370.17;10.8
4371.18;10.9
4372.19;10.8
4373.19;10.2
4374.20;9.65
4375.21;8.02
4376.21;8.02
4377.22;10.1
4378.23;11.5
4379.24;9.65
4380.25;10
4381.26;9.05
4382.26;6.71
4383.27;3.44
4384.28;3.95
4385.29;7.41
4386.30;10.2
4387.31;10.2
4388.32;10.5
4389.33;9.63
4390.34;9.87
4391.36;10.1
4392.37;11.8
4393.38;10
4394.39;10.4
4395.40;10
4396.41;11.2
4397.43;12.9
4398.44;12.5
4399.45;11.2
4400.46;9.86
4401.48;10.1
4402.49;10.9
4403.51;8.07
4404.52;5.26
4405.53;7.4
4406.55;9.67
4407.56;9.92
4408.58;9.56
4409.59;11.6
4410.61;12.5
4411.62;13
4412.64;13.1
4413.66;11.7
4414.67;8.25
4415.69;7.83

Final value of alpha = -4.0 angstroms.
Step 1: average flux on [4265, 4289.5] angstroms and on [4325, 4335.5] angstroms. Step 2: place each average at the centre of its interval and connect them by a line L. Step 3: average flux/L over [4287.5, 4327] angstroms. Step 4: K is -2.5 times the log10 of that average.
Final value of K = 0.20 mag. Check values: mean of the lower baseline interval 8.29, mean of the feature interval 7.87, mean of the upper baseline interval 10.3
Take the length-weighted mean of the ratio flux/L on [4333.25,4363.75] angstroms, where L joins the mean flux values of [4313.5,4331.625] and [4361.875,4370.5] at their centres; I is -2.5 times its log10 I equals 0.02 mag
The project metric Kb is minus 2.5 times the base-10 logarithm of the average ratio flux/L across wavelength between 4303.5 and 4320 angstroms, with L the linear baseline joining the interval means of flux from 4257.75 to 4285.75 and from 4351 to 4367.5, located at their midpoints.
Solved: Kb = 0.18 mag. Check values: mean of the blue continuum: 8.37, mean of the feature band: 8.18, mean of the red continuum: 11.1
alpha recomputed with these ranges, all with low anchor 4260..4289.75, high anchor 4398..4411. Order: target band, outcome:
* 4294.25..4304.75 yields 2.00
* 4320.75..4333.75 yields -1.02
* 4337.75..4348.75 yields -1.28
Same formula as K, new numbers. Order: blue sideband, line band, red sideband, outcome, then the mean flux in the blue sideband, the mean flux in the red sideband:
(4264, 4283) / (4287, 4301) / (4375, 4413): 0.15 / 8.27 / 9.72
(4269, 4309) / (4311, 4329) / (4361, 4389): -0.15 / 7.43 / 9.86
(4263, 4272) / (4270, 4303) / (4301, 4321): 0.10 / 8.7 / 8.2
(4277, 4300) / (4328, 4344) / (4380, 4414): -0.19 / 8.28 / 9.81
